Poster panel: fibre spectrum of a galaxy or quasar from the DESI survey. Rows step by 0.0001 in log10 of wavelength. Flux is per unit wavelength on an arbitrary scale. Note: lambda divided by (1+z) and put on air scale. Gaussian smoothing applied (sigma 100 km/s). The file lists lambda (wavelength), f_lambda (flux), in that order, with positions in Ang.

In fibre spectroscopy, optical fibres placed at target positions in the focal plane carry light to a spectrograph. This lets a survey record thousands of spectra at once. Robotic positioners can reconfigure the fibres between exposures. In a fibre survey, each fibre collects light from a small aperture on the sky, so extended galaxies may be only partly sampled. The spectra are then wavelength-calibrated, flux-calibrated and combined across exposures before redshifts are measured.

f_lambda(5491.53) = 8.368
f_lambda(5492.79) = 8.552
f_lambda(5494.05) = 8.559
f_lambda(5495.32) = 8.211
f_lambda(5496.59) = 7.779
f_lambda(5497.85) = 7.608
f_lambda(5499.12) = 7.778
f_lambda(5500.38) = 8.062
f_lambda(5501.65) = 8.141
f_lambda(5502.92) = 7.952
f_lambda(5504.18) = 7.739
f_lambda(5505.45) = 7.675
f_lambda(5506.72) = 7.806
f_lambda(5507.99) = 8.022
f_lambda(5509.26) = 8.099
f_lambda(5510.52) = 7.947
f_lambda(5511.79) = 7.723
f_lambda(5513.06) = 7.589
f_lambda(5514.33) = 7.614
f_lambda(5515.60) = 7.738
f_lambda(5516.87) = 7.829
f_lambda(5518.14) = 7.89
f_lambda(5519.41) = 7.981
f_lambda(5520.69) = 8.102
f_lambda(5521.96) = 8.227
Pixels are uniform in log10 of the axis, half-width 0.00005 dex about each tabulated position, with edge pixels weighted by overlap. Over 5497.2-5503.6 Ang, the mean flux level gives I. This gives 7.92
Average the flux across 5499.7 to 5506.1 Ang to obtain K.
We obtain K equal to 7.92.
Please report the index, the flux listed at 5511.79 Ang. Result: 7.723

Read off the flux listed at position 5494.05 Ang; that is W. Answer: 8.559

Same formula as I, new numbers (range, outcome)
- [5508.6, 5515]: 7.8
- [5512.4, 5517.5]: 7.69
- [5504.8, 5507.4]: 7.73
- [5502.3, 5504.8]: 7.87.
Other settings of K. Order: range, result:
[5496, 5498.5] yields 7.7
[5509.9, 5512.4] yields 7.83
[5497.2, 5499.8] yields 7.73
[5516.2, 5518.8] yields 7.86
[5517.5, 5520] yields 7.94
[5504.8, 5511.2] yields 7.91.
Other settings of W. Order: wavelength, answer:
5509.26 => 8.099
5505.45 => 7.675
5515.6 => 7.738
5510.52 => 7.947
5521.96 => 8.227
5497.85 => 7.608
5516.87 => 7.829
